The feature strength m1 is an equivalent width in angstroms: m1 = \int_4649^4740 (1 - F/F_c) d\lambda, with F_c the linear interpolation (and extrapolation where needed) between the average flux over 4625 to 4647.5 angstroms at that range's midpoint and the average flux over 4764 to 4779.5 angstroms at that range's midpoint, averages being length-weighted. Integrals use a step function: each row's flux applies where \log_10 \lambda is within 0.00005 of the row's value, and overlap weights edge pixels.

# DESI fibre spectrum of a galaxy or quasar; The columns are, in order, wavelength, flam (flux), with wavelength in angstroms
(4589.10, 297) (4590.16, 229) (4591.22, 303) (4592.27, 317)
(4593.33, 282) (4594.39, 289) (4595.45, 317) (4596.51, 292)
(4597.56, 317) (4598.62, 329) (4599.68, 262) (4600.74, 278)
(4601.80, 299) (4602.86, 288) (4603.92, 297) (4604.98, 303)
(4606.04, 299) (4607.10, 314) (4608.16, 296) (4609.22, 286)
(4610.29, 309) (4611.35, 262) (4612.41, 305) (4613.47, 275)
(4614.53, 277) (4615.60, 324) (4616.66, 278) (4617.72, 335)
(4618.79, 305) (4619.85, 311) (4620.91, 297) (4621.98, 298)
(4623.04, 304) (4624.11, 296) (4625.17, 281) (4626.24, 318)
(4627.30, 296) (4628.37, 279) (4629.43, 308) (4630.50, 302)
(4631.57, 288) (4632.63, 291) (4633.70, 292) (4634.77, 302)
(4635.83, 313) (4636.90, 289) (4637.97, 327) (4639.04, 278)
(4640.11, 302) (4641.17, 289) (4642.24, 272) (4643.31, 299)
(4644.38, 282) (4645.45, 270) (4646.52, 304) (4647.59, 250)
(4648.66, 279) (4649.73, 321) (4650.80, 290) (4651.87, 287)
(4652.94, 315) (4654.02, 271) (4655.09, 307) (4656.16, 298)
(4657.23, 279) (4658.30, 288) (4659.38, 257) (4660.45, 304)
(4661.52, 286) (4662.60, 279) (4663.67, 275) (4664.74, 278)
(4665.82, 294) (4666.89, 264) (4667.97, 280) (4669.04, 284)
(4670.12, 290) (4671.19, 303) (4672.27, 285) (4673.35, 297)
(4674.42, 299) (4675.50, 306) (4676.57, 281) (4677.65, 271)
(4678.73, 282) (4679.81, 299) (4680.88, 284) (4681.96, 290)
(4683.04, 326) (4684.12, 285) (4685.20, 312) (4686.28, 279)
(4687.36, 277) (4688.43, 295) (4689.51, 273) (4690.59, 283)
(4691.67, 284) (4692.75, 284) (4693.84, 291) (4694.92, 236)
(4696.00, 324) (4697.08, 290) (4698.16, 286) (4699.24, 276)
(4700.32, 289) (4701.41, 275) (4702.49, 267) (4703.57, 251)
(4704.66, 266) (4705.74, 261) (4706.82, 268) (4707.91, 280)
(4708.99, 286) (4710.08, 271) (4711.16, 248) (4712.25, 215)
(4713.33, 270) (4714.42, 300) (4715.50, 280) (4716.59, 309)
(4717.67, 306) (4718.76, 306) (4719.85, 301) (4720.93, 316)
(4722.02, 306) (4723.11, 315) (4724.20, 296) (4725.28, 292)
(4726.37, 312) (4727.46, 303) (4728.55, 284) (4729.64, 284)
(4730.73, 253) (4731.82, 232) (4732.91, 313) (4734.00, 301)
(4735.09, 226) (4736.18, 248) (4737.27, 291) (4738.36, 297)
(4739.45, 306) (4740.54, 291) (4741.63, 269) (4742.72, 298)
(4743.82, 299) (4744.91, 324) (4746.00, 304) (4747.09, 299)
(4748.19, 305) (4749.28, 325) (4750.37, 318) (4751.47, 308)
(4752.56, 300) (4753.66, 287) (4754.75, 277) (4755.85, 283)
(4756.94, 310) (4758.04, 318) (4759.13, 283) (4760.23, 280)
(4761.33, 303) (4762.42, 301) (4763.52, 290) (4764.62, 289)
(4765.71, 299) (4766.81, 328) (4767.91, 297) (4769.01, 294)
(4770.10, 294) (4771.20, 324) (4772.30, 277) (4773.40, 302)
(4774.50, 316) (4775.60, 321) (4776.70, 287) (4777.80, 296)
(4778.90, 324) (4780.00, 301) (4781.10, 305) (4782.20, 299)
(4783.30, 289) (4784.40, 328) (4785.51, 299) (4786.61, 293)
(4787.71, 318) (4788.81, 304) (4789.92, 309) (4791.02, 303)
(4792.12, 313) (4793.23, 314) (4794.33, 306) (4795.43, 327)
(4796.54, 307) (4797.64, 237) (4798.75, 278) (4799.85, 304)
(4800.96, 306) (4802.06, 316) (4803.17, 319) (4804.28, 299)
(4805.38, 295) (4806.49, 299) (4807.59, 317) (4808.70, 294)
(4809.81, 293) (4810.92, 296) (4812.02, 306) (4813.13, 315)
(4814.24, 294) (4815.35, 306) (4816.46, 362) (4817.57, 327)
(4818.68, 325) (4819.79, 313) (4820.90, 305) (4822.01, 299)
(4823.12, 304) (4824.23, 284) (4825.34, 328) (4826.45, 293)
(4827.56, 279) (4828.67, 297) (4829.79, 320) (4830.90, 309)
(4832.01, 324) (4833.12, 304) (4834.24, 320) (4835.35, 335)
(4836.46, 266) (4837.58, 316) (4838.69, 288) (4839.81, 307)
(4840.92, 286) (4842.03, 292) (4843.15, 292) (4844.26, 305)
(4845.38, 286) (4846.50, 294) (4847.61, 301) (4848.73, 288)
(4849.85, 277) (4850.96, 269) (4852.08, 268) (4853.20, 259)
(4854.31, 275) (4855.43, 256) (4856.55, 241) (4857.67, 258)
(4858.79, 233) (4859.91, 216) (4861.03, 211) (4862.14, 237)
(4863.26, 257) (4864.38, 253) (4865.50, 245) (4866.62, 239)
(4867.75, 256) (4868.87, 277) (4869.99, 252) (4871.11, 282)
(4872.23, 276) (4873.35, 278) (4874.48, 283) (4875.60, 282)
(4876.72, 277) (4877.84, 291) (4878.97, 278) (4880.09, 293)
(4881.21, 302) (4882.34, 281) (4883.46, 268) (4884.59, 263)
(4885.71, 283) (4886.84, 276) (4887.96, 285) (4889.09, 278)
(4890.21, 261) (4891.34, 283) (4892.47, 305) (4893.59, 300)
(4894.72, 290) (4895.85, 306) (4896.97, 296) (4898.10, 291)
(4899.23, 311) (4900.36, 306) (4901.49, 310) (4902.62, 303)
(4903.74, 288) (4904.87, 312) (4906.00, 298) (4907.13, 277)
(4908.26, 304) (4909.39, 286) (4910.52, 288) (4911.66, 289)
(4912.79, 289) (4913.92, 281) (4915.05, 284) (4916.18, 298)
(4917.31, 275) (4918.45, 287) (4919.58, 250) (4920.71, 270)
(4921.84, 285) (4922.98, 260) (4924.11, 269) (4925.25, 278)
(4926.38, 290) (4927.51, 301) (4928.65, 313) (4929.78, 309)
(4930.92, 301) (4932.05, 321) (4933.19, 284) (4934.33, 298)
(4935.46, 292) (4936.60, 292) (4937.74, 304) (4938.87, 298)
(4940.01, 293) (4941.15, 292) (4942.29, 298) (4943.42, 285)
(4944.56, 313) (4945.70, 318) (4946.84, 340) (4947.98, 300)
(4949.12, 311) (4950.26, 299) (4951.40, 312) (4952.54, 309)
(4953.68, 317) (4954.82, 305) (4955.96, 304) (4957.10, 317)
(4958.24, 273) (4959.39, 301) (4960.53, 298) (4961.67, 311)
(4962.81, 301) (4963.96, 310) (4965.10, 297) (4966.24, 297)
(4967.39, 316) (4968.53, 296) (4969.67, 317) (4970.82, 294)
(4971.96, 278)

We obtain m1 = 3.82 angstroms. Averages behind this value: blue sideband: 294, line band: 285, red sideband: 303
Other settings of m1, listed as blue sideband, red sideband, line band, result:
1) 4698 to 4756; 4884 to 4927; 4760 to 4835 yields -4.7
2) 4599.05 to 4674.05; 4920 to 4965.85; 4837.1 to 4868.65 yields 3.1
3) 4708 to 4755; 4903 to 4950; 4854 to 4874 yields 2.7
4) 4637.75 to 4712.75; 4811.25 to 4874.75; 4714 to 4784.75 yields -3.2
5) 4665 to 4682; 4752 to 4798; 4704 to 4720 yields 0.9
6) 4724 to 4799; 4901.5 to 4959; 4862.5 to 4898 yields 2.2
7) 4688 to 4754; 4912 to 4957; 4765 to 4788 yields -1.2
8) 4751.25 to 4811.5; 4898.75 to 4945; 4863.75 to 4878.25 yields 1.3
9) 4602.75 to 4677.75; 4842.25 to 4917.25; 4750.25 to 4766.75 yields -0.6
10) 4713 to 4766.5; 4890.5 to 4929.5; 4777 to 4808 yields -1.1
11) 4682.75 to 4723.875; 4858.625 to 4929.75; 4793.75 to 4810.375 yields -1.1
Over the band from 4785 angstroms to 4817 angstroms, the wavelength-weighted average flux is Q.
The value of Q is 304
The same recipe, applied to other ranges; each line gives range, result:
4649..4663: 291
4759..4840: 304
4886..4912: 293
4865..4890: 275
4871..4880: 281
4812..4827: 312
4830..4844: 304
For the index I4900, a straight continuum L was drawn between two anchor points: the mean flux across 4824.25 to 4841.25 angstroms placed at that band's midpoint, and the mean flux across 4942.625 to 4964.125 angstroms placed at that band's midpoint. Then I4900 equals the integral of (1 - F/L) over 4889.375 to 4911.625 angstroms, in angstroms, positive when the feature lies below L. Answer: 0.8 angstroms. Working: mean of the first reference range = 304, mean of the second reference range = 306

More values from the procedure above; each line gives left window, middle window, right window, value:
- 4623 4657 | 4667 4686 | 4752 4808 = 0.2 angstroms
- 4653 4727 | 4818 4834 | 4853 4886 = -2.2 angstroms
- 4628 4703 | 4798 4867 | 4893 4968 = 0.9 angstroms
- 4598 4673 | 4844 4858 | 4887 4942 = 0.8 angstroms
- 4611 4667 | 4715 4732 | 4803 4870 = -0.3 angstroms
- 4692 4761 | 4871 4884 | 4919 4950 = 0.5 angstroms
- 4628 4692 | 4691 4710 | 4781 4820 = 1.1 angstroms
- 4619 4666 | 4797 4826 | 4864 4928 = -1.9 angstroms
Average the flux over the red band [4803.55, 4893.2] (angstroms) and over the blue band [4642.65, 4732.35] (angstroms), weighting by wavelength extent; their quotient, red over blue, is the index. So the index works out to 1.0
